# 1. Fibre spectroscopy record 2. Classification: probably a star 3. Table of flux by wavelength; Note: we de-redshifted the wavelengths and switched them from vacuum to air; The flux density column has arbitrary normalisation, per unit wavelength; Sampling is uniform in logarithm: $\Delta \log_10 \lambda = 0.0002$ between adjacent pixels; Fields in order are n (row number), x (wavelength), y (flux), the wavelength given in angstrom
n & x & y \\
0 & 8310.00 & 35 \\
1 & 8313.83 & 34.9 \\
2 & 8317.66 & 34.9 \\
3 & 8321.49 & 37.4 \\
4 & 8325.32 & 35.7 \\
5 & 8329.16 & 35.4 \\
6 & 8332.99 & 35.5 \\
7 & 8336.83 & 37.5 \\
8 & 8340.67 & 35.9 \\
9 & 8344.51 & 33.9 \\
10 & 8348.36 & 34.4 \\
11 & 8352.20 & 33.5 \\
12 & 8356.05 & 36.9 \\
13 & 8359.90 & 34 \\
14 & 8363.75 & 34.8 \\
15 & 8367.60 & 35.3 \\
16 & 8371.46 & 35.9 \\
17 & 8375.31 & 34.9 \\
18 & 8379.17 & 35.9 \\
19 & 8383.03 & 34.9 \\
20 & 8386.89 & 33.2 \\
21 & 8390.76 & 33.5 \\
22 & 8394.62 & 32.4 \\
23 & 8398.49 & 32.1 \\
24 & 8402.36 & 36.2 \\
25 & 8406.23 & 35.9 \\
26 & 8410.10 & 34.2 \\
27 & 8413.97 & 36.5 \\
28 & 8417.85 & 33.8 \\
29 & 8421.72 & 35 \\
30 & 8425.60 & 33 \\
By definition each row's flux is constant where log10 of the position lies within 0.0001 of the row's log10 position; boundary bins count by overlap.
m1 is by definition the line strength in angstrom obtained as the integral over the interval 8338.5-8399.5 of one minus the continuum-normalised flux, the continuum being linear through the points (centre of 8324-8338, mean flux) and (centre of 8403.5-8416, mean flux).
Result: 2.1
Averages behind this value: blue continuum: 36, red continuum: 35.6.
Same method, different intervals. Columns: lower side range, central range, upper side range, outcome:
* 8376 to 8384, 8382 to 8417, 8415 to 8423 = 0.69 angstrom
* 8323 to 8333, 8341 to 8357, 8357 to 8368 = 0.22 angstrom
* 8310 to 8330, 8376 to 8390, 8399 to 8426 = 0.22 angstrom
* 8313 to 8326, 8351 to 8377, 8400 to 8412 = 0.34 angstrom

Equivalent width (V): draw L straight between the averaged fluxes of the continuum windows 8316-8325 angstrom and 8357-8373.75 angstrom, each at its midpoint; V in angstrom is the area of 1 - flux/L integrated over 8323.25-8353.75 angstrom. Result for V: 0.4 angstrom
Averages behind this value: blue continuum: 36.1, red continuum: 35.1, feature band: 35.3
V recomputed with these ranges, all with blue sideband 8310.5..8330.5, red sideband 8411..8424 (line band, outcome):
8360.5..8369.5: 0.1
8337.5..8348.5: 0.1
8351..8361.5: 0.1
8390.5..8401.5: 0.7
